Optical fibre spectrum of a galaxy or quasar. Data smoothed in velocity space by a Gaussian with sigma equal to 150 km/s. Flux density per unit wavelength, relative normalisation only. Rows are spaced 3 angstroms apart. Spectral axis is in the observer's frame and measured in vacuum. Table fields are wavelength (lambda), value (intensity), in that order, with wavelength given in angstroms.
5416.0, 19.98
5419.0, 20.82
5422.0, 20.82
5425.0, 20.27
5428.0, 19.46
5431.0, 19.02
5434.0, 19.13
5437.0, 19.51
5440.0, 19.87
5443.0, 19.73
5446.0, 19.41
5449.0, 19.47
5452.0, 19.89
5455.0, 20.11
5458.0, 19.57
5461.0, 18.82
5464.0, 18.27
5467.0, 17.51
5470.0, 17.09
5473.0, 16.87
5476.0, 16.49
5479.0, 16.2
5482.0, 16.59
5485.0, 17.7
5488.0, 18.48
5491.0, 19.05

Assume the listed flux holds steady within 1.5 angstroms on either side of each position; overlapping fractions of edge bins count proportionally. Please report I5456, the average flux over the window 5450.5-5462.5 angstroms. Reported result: 19.6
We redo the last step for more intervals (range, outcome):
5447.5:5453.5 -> 19.7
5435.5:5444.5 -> 19.7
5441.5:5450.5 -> 19.5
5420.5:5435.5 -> 19.7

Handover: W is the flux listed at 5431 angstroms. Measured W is 19.02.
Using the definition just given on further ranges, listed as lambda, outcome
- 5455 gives 20.11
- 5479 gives 16.2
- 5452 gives 19.89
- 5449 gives 19.47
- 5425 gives 20.27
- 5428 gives 19.46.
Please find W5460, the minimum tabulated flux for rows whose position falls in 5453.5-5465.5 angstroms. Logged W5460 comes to 18.27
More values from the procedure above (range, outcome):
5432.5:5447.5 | 19.13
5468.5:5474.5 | 16.87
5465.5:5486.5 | 16.2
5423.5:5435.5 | 19.02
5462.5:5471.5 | 17.09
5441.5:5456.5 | 19.41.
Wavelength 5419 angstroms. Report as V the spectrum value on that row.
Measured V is 20.82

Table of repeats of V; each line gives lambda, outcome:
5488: 18.48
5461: 18.82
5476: 16.49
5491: 19.05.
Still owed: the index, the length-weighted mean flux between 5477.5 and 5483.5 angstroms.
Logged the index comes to 16.4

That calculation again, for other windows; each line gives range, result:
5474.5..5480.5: 16.3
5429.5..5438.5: 19.2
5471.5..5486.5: 16.8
